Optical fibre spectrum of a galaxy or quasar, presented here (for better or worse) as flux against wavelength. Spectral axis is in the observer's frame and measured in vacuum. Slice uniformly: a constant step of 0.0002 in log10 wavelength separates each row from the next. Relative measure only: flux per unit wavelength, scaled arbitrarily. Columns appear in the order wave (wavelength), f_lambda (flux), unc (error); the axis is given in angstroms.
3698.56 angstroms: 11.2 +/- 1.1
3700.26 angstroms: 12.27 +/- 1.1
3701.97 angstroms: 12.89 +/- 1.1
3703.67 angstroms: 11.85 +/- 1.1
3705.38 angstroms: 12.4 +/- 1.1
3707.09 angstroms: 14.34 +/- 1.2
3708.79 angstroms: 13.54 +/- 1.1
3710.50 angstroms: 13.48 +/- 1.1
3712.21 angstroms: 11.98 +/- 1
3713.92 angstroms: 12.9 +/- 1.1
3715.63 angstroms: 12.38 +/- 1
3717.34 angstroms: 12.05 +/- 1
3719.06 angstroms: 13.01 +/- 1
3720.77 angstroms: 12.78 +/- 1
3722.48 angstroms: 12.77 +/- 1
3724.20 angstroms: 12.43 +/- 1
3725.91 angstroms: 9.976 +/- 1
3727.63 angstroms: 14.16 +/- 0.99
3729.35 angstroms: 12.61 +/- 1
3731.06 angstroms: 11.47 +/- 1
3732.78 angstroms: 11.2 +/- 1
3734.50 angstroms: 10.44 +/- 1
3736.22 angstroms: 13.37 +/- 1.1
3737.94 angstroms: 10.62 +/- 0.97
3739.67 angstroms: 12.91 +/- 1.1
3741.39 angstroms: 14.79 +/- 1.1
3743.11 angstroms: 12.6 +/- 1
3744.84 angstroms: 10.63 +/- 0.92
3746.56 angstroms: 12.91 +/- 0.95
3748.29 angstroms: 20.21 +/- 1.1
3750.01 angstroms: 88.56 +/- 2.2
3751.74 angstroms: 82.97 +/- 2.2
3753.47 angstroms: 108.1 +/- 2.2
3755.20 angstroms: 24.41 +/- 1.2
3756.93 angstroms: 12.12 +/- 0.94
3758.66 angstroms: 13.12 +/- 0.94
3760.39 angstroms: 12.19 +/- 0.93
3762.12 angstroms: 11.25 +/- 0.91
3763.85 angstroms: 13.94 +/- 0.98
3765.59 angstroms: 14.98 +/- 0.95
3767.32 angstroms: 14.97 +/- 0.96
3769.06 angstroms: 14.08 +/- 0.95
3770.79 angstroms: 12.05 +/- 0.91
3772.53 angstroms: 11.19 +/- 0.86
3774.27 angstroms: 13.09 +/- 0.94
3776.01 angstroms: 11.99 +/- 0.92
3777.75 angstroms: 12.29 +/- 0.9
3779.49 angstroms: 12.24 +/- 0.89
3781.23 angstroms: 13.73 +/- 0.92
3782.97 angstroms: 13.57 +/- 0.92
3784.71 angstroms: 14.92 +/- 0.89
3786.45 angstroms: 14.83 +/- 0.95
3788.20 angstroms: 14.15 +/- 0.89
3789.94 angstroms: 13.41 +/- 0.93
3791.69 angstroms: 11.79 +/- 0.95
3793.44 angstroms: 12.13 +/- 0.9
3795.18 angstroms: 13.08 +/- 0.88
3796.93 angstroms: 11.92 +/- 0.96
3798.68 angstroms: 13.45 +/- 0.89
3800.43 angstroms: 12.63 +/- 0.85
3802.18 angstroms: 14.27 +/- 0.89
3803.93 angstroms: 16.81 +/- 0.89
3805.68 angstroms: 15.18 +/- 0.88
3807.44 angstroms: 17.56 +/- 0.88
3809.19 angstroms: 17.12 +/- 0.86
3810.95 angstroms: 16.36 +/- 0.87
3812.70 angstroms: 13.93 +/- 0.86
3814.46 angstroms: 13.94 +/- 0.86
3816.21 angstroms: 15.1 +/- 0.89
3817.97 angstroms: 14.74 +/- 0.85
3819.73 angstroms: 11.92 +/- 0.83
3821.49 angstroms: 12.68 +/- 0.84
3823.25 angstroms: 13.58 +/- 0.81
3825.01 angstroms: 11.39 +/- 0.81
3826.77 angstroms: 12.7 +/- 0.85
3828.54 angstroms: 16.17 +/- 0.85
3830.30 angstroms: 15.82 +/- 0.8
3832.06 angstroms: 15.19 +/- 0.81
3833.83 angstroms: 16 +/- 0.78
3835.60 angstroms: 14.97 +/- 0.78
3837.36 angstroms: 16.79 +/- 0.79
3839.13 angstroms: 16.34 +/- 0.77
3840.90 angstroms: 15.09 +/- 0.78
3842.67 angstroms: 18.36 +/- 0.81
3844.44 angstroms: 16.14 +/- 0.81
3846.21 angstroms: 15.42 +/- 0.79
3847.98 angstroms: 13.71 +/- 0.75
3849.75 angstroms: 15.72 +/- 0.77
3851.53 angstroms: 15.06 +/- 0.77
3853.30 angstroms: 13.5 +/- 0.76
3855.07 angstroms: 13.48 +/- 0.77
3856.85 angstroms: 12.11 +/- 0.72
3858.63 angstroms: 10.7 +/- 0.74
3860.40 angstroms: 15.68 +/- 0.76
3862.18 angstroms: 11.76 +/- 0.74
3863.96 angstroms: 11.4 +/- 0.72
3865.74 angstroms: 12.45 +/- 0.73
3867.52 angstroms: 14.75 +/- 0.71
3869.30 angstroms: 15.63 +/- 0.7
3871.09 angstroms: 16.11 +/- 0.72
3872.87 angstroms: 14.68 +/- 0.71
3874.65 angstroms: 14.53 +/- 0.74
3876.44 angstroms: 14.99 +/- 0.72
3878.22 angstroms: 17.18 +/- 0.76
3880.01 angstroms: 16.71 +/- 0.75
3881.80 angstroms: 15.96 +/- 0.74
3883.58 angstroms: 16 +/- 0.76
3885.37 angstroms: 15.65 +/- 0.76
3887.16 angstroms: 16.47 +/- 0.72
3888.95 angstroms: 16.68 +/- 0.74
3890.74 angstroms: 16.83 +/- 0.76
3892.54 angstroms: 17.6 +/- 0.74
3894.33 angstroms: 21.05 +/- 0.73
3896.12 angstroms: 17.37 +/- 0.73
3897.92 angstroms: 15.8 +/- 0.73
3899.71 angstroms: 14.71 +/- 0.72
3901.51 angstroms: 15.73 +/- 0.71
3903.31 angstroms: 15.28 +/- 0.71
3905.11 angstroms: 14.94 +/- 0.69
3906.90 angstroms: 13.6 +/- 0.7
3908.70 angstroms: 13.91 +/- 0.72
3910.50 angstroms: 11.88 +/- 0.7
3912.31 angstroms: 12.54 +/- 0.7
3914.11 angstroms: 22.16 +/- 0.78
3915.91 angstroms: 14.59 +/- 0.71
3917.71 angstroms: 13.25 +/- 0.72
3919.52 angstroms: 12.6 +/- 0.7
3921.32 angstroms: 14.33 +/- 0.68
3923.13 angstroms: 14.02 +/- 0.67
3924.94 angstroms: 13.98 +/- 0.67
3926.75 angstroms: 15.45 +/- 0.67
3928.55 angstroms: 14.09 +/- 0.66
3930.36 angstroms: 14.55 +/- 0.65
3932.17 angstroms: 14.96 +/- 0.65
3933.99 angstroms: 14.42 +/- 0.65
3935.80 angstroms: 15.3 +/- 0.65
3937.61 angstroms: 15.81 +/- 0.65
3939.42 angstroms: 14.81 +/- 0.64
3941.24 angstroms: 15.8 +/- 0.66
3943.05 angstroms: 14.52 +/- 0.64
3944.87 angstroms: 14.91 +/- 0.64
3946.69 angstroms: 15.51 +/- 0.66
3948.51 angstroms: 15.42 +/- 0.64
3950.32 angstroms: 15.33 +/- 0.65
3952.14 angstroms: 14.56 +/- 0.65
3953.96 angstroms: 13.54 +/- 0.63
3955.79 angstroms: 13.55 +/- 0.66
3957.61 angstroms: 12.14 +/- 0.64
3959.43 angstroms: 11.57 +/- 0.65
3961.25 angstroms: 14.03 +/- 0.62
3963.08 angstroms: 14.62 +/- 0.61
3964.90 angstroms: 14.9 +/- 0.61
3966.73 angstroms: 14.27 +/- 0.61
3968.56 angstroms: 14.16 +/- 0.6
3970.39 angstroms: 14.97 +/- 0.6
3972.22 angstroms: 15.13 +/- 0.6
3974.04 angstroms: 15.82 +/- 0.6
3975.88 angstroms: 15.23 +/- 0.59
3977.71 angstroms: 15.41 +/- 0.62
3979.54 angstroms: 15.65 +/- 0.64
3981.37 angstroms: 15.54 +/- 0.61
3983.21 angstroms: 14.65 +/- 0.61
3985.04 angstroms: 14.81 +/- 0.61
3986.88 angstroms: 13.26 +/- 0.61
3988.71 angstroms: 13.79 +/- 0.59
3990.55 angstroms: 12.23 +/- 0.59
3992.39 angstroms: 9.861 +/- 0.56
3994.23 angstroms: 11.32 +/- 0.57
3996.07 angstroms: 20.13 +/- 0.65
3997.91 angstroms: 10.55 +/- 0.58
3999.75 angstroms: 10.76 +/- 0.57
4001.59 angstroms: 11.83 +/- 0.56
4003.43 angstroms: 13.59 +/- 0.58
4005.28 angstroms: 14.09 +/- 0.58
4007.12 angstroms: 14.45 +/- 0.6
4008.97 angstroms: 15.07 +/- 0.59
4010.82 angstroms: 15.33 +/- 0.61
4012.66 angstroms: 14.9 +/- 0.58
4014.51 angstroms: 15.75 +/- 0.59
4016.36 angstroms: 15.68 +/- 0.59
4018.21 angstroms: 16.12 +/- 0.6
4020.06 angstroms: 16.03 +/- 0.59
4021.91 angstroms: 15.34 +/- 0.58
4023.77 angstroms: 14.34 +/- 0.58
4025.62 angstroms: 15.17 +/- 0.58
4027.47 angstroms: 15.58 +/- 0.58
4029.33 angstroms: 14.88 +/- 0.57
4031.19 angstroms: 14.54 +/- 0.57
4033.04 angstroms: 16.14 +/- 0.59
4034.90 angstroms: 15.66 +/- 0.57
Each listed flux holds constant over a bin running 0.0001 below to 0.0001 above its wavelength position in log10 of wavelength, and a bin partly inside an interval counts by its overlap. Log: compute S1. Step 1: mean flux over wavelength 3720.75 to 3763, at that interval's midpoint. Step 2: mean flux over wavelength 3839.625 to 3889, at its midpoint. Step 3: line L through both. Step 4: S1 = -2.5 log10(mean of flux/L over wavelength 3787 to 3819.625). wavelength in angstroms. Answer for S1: 0.30 mag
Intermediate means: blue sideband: 23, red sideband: 14.8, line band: 14.3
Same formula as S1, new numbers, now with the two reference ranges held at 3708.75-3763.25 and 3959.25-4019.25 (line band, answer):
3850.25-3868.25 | 0.315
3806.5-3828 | 0.289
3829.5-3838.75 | 0.154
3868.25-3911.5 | 0.066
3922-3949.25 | 0.051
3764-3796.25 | 0.422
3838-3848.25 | 0.126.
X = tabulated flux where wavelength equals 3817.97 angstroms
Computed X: 14.74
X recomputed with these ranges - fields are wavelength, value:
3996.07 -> 20.13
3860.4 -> 15.68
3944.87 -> 14.91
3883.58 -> 16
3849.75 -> 15.72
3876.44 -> 14.99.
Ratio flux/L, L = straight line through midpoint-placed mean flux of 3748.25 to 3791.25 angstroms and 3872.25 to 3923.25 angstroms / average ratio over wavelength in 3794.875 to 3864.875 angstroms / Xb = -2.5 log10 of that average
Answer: 0.34 mag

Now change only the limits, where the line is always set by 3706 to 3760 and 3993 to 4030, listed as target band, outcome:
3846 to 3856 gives 0.25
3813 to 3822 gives 0.35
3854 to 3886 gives 0.22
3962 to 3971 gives 0.07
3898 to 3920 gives 0.15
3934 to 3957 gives 0.08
